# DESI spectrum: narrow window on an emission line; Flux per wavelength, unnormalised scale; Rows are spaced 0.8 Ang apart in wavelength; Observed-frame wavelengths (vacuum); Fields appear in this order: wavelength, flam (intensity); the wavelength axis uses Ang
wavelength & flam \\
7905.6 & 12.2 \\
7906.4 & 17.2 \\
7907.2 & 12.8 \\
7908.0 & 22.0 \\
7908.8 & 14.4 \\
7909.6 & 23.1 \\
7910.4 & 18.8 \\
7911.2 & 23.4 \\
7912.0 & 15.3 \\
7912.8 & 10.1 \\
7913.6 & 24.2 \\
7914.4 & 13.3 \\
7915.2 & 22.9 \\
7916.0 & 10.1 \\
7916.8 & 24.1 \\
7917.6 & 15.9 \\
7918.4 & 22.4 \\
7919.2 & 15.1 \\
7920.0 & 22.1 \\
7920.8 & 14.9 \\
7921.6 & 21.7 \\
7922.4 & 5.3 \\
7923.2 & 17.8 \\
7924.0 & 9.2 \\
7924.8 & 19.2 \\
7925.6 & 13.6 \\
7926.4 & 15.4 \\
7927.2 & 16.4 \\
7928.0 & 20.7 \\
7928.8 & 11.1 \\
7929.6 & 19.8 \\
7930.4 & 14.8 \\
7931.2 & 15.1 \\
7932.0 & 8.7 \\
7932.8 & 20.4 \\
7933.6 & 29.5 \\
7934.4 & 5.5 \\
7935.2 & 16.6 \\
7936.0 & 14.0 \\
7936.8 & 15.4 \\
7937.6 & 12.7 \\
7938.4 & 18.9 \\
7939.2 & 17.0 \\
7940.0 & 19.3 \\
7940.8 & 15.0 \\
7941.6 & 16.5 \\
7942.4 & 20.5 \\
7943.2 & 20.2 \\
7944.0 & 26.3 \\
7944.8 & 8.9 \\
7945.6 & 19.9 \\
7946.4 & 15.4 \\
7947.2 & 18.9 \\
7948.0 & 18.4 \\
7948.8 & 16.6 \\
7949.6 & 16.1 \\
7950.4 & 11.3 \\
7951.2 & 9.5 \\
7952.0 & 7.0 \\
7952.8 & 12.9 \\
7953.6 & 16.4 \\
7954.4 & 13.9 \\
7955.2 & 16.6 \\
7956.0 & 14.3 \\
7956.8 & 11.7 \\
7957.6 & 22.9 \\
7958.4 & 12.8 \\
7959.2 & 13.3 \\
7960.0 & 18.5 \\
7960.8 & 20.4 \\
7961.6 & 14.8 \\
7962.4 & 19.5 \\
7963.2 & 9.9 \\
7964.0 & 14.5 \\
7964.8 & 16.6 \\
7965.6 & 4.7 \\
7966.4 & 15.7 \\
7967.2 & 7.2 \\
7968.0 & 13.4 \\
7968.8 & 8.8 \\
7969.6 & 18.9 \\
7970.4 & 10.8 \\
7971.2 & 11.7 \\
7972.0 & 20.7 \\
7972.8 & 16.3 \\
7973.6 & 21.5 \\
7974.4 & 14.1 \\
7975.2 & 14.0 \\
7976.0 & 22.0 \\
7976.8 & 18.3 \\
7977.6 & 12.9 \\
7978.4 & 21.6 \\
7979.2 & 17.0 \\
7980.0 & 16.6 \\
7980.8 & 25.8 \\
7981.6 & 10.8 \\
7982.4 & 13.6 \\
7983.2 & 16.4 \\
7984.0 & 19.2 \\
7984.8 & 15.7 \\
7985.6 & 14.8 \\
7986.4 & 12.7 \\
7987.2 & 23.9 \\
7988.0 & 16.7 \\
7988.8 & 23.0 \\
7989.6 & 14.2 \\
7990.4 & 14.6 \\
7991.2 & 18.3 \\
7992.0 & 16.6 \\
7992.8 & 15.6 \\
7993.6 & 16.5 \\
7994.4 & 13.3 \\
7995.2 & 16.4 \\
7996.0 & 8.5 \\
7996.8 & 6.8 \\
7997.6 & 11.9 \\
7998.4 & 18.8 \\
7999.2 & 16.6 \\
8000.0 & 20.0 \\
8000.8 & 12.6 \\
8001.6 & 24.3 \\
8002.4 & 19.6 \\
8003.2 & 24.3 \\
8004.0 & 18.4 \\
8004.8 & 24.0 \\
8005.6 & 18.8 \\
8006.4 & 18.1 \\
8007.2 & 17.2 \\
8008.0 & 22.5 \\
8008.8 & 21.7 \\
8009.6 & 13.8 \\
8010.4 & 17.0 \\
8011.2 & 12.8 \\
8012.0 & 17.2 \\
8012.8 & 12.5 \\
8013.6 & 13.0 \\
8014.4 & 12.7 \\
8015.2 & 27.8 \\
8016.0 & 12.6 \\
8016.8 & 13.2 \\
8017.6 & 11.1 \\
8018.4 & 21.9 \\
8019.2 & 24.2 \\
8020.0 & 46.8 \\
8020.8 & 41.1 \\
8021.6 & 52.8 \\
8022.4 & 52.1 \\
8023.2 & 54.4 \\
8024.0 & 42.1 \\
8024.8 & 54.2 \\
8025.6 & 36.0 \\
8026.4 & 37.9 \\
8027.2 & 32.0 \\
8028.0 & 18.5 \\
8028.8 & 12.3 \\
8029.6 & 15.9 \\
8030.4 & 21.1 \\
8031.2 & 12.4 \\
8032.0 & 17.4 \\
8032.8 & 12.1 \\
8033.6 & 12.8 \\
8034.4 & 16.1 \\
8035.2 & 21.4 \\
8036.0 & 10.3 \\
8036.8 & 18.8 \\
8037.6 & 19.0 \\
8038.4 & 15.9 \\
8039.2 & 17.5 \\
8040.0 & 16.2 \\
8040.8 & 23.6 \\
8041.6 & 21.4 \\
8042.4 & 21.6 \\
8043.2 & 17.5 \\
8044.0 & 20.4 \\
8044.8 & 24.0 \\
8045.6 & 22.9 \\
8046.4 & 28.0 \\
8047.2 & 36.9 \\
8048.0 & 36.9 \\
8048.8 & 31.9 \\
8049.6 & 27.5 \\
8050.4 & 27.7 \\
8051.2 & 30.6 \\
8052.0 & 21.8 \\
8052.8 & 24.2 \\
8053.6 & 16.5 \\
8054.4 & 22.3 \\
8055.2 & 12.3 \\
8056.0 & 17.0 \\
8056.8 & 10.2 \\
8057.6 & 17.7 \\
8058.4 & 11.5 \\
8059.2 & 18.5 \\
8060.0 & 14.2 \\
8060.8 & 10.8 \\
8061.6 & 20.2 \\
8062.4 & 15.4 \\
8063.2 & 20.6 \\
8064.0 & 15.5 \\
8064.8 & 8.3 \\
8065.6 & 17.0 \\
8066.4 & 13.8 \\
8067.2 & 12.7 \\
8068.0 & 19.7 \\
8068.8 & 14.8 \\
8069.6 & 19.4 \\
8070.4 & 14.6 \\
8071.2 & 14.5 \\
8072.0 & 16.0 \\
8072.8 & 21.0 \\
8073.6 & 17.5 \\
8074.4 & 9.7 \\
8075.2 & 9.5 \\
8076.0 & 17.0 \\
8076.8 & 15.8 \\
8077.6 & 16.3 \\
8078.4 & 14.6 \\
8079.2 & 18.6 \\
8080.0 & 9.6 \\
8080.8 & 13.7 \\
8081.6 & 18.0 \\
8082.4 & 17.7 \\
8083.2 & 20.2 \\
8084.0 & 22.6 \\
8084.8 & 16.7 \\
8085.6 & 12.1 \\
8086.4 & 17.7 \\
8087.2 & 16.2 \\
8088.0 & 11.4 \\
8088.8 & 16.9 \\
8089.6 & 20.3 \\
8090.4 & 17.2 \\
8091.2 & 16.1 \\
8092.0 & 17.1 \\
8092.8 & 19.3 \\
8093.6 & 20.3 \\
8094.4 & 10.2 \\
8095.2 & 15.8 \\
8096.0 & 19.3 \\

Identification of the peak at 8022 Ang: H-alpha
